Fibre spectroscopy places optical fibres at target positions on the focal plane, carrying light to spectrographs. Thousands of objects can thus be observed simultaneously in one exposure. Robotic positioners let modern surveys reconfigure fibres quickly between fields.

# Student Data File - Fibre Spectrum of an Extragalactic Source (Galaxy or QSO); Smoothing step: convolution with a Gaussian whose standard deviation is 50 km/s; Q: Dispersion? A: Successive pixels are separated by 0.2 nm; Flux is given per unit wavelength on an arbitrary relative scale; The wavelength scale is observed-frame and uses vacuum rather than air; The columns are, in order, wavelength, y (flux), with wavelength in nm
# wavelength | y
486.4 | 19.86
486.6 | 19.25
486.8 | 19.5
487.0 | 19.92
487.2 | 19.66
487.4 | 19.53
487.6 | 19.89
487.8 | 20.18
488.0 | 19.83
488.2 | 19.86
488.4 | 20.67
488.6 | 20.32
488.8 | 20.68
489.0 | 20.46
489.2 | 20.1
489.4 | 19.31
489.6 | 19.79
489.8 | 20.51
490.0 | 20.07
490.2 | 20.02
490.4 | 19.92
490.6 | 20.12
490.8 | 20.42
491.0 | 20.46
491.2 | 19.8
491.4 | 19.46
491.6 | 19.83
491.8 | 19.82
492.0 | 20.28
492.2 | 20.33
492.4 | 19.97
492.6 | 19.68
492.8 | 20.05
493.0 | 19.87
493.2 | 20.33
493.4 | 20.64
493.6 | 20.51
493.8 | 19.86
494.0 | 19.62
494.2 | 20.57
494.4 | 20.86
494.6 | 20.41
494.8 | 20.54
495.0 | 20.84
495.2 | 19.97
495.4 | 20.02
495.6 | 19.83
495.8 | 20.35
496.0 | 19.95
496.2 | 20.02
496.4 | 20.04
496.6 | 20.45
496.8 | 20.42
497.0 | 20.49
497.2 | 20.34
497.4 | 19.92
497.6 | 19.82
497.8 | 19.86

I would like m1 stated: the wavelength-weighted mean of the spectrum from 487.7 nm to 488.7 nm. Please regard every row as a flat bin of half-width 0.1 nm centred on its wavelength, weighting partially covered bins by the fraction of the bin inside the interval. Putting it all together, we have 20.2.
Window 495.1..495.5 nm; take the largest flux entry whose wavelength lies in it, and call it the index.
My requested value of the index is 20.02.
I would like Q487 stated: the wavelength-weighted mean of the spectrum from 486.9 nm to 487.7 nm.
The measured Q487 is 19.8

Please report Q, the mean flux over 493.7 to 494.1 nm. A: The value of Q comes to 19.7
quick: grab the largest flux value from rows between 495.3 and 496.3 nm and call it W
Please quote 20.35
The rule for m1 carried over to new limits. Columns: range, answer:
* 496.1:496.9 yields 20.2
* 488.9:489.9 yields 20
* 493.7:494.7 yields 20.3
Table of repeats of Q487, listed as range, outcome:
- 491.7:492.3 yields 20.1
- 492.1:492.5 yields 20.1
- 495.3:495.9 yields 20.1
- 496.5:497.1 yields 20.5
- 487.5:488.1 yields 20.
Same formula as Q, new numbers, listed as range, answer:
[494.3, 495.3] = 20.5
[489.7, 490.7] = 20.1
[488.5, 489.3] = 20.4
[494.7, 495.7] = 20.2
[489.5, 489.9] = 20.1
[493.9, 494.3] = 20.1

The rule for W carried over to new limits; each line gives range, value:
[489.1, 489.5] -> 20.1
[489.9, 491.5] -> 20.46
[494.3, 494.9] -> 20.86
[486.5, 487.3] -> 19.92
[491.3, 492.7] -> 20.33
